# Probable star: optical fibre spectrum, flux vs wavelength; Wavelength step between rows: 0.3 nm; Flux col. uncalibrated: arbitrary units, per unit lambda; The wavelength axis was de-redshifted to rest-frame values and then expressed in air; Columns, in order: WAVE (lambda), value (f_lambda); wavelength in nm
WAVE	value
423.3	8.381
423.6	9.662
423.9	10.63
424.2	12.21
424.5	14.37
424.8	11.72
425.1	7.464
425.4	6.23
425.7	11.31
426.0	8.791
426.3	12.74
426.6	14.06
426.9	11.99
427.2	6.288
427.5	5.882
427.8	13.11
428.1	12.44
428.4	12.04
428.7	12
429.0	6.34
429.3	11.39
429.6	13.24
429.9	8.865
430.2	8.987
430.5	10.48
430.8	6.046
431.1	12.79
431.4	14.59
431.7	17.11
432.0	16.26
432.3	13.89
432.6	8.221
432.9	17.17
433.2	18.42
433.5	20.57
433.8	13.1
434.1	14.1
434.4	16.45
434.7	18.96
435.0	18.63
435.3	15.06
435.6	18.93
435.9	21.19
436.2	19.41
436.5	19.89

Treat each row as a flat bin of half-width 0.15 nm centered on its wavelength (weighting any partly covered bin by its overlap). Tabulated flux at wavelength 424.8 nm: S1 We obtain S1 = 11.72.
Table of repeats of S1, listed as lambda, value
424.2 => 12.21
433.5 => 20.57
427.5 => 5.882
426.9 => 11.99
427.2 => 6.288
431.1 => 12.79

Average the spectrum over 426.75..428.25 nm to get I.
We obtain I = 9.94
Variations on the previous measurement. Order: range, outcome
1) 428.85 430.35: 9.76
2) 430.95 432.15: 15.2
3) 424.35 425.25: 11.2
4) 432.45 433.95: 15.5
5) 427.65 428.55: 12.5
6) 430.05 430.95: 8.5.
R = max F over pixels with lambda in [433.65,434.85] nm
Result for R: 18.96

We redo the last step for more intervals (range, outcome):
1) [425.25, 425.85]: 11.31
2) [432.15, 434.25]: 20.57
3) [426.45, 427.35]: 14.06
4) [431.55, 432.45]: 17.11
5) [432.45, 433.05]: 17.17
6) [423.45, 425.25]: 14.37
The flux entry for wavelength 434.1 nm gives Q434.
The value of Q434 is 14.1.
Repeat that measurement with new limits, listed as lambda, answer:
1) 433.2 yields 18.42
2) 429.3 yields 11.39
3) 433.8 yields 13.1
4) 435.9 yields 21.19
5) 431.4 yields 14.59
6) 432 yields 16.26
